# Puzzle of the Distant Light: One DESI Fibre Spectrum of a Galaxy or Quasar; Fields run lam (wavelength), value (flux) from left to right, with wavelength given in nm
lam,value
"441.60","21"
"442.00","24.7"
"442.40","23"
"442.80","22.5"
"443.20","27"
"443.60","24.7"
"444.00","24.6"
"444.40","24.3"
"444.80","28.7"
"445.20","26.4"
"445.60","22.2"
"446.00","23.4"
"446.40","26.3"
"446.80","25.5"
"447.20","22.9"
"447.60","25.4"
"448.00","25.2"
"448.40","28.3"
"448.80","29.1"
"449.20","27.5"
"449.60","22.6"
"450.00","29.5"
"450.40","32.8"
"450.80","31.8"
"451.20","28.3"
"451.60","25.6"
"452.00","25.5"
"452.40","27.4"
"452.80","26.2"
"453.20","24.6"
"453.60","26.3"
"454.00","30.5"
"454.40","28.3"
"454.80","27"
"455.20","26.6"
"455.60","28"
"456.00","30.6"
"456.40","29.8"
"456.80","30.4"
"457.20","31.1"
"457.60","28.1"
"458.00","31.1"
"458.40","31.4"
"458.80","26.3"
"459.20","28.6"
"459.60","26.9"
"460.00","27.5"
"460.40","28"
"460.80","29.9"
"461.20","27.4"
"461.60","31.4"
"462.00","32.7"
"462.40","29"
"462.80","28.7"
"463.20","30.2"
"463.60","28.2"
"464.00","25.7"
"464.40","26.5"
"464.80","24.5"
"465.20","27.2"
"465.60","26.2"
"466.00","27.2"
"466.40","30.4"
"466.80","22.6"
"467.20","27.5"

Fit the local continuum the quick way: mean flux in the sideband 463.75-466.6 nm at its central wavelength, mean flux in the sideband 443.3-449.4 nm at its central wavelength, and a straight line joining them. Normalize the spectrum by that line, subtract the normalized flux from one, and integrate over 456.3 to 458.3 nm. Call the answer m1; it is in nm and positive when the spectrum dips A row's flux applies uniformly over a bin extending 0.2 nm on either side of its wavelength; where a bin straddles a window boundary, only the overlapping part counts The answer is -0.29 nm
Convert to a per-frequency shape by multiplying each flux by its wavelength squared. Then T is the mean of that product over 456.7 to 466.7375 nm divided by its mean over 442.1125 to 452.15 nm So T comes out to 1.16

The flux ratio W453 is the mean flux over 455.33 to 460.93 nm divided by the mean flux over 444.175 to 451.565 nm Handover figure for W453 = 1.1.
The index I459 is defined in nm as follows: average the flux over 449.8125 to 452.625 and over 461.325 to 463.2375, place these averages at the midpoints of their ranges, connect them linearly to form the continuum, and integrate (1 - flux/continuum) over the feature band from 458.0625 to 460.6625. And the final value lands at 0.13 nm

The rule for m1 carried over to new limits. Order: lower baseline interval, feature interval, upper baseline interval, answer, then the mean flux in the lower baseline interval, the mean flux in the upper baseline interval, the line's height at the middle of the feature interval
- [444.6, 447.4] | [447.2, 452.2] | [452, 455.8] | -0.27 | 25.1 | 27.1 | 26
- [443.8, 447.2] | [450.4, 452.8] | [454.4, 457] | -0.07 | 25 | 28.7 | 27.2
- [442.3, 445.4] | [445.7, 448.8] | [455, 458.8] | 0.11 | 25.2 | 29.5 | 26.3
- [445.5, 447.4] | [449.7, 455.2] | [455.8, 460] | -0.21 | 24.2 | 29.3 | 26.9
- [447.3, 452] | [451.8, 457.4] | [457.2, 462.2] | 0.08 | 27.6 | 29.2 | 28.4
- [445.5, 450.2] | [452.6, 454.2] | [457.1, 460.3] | 0.02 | 25.7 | 28.8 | 27.3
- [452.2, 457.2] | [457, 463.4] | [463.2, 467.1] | -0.44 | 28.1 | 26.7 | 27.4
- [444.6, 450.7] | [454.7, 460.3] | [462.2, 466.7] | -0.36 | 26.5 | 27.5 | 27.1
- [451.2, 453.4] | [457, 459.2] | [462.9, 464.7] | -0.22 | 26.1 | 27.5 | 26.8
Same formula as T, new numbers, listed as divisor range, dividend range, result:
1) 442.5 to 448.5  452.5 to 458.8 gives 1.19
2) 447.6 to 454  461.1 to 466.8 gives 1.08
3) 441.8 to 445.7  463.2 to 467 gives 1.18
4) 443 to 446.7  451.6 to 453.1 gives 1.07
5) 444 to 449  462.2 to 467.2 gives 1.15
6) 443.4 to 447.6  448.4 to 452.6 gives 1.15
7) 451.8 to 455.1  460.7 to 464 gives 1.13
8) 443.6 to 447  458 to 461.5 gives 1.21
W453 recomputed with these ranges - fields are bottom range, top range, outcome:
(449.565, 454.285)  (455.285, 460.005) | 1.05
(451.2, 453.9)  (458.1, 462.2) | 1.11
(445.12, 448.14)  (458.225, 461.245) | 1.15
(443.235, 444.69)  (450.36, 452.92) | 1.12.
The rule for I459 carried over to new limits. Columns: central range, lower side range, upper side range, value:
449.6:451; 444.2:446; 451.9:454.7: -0.20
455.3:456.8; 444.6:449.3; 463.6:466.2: -0.19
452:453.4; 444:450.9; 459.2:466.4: 0.05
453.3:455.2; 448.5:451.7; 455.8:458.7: 0.12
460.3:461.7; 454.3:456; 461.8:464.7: -0.04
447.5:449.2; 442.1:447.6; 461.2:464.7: -0.11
